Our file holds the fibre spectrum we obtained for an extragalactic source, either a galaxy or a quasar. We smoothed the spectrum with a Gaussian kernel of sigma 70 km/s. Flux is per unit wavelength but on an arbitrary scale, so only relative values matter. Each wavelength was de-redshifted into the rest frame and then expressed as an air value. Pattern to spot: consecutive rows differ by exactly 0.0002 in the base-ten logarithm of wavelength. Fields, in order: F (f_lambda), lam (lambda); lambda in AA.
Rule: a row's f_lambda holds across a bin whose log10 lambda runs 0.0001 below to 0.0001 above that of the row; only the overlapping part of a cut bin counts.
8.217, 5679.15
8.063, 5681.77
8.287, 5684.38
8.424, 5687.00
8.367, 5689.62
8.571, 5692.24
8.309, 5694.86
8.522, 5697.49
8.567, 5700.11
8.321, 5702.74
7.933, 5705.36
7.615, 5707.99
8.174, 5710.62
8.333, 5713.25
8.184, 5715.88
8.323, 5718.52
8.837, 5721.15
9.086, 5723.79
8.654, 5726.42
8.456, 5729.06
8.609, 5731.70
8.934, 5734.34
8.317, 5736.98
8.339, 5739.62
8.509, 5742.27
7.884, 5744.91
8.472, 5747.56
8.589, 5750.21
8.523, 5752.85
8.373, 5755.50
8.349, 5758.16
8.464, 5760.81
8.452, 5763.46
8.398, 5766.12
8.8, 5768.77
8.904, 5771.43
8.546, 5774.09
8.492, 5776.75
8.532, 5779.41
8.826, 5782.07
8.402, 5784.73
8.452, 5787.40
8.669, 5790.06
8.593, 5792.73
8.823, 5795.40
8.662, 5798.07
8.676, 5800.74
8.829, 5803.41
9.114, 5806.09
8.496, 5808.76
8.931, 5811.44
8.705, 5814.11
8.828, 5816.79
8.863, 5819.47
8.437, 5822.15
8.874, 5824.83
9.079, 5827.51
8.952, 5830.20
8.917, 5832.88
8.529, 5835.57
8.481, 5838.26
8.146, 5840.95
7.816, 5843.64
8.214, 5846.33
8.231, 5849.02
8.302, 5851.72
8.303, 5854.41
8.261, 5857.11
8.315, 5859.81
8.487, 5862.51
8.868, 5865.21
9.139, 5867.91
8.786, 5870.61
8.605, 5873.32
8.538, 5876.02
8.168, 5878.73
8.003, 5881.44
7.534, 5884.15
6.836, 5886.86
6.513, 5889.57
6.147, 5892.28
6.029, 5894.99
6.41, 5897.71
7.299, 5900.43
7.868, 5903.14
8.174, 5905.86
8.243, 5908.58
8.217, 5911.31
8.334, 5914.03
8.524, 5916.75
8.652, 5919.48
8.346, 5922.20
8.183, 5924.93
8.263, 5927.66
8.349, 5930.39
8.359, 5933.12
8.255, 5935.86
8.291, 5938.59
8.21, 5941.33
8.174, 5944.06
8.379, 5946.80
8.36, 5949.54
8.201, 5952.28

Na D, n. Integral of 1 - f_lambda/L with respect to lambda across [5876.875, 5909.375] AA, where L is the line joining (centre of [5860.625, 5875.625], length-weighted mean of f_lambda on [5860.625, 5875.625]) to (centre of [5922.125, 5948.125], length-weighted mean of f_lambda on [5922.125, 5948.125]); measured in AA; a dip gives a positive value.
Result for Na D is 4.9 AA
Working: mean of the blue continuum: 8.75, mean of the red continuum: 8.28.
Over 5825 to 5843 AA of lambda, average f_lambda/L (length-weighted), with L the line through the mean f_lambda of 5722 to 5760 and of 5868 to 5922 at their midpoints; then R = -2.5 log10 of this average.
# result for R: -0.08 mag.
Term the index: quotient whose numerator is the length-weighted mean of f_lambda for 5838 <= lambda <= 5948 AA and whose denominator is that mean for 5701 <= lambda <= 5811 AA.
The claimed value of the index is 0.9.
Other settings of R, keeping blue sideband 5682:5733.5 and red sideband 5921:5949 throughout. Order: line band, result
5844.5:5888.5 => 0.006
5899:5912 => 0.048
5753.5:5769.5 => -0.012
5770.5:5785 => -0.034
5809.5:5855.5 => -0.030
